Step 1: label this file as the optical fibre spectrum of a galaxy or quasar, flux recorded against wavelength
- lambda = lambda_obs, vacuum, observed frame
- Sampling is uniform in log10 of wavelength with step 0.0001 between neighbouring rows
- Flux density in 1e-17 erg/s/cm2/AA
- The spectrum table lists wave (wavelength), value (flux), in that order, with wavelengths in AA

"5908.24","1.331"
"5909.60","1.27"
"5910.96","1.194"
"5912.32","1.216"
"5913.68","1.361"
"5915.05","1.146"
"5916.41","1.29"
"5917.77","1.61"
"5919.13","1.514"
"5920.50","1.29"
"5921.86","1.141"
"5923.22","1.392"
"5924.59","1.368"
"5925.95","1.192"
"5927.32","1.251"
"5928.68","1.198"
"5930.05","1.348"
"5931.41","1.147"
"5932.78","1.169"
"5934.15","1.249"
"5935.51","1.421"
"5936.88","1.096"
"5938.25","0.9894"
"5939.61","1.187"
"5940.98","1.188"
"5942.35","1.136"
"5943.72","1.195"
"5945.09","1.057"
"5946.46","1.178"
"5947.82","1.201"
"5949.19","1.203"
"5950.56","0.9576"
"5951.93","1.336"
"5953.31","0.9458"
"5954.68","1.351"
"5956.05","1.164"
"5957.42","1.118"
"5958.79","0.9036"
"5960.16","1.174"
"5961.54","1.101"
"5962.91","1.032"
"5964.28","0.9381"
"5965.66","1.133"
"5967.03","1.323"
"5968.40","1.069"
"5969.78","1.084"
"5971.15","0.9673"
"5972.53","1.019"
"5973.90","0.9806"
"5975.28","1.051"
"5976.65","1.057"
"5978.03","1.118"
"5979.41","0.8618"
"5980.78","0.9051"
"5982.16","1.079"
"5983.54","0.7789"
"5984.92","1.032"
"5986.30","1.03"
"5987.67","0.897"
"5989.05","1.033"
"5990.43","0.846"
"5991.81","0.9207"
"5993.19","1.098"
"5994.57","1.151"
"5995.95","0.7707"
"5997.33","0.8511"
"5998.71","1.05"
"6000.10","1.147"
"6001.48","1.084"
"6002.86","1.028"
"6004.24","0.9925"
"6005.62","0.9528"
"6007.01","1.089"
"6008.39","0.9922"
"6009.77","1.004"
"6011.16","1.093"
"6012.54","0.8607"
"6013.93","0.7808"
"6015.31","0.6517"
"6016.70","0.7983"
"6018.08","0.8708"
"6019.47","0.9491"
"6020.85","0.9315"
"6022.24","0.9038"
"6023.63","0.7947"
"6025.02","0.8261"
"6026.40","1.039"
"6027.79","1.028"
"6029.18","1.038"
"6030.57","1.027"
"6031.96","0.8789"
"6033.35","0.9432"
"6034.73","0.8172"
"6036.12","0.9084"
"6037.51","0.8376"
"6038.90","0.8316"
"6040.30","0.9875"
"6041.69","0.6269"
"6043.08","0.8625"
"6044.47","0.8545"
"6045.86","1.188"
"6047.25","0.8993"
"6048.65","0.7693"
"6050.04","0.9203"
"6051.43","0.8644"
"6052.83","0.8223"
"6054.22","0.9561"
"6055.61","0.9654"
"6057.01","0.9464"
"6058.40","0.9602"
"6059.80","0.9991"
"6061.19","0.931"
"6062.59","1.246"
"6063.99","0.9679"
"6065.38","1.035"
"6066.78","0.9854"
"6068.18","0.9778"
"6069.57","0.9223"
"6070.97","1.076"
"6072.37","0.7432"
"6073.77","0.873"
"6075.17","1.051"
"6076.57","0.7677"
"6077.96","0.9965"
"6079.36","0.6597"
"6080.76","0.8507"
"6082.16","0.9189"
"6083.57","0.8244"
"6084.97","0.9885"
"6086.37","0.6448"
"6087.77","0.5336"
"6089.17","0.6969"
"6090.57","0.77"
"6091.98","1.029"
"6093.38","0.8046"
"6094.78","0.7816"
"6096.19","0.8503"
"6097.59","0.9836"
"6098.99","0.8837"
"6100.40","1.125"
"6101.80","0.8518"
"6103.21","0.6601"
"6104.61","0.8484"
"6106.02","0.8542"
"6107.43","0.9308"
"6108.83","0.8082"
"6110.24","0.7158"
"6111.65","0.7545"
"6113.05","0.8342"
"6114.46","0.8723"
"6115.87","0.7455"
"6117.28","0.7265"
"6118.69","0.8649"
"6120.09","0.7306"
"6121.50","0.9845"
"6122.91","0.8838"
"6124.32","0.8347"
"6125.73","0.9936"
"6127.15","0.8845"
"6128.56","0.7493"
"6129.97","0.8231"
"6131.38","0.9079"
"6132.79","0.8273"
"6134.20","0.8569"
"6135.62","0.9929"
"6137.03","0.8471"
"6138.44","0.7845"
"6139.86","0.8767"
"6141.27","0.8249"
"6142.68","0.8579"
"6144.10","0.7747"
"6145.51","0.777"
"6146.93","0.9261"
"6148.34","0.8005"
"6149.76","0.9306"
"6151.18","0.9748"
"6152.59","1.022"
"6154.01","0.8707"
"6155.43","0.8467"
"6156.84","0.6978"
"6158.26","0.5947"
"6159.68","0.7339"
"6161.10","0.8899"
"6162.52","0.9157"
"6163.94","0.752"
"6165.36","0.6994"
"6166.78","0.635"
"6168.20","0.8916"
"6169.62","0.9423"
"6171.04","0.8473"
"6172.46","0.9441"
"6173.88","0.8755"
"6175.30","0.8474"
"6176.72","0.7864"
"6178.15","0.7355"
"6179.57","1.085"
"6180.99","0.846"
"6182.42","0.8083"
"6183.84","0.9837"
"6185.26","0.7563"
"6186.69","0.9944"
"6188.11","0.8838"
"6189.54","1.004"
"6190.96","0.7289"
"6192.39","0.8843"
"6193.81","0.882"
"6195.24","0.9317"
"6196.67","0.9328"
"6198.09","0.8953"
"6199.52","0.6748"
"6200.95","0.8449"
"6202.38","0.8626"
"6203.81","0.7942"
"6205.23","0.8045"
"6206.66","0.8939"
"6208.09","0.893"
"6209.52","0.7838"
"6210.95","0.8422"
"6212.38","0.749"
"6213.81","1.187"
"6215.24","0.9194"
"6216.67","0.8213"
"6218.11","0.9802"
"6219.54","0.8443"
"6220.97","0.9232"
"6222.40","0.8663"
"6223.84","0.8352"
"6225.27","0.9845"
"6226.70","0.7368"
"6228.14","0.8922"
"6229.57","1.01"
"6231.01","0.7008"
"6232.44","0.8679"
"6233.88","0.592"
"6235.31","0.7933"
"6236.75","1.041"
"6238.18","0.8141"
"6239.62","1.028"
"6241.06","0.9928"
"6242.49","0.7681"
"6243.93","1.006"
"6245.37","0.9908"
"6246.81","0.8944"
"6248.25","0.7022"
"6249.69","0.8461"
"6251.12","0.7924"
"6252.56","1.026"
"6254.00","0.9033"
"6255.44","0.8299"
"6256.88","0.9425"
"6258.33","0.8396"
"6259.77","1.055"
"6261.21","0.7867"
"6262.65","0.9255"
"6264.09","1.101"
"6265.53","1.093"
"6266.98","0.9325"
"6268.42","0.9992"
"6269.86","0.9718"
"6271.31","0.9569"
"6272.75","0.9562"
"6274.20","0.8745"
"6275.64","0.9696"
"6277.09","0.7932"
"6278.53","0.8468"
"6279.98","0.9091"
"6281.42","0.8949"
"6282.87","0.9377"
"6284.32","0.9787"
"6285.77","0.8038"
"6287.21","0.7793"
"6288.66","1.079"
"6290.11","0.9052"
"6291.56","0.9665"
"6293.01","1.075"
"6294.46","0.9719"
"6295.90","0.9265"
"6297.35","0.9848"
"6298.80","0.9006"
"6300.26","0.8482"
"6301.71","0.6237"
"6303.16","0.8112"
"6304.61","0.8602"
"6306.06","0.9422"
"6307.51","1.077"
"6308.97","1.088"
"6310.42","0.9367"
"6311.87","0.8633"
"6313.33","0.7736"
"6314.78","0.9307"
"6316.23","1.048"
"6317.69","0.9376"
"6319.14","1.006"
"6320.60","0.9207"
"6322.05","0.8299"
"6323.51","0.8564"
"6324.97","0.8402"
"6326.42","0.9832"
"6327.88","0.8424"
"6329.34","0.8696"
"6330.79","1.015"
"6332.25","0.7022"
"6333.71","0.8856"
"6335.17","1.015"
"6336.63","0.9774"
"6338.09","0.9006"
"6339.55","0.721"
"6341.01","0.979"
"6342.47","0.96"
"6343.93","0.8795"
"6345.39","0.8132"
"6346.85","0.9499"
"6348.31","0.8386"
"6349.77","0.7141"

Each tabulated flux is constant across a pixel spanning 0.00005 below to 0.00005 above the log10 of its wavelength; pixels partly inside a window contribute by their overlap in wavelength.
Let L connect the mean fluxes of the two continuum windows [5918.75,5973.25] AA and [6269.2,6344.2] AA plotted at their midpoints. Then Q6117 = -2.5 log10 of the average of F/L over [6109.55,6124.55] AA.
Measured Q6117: 0.27 mag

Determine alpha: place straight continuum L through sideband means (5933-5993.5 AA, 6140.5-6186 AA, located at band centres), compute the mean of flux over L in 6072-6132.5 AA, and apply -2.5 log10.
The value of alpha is 0.09 mag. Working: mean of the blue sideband 1.08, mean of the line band 0.839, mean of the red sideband 0.84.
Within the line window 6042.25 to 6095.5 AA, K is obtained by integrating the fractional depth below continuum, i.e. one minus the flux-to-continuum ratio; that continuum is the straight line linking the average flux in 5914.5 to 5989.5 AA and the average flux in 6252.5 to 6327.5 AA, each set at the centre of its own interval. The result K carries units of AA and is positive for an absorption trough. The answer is 8.4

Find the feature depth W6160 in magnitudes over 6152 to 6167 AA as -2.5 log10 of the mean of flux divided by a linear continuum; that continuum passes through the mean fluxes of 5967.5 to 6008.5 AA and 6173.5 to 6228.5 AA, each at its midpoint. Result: 0.14 mag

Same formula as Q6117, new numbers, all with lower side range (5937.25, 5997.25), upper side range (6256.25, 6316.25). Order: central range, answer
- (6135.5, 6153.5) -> 0.13 mag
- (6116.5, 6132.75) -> 0.17 mag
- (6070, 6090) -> 0.21 mag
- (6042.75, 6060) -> 0.11 mag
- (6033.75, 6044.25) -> 0.22 mag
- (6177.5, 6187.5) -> 0.09 mag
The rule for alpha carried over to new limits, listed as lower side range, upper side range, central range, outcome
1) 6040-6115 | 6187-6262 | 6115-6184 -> 0.04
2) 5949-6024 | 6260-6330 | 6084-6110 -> 0.17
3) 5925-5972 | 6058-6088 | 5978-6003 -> 0.09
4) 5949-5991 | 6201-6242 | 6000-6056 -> 0.10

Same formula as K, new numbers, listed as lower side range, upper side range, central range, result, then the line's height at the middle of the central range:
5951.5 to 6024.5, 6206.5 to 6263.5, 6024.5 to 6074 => 1.9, 0.971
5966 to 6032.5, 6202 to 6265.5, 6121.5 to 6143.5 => 1.4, 0.924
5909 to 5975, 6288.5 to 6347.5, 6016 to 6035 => 3.4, 1.12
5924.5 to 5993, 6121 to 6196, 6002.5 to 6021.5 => 2.0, 1.03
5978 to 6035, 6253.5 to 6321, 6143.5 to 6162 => 2.0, 0.938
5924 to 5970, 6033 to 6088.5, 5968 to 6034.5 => 4.5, 1.03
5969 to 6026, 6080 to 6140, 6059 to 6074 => -1.6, 0.886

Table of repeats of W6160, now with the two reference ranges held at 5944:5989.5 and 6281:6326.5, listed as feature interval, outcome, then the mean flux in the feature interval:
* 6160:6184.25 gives 0.15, 0.849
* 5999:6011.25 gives 0.01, 1.04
